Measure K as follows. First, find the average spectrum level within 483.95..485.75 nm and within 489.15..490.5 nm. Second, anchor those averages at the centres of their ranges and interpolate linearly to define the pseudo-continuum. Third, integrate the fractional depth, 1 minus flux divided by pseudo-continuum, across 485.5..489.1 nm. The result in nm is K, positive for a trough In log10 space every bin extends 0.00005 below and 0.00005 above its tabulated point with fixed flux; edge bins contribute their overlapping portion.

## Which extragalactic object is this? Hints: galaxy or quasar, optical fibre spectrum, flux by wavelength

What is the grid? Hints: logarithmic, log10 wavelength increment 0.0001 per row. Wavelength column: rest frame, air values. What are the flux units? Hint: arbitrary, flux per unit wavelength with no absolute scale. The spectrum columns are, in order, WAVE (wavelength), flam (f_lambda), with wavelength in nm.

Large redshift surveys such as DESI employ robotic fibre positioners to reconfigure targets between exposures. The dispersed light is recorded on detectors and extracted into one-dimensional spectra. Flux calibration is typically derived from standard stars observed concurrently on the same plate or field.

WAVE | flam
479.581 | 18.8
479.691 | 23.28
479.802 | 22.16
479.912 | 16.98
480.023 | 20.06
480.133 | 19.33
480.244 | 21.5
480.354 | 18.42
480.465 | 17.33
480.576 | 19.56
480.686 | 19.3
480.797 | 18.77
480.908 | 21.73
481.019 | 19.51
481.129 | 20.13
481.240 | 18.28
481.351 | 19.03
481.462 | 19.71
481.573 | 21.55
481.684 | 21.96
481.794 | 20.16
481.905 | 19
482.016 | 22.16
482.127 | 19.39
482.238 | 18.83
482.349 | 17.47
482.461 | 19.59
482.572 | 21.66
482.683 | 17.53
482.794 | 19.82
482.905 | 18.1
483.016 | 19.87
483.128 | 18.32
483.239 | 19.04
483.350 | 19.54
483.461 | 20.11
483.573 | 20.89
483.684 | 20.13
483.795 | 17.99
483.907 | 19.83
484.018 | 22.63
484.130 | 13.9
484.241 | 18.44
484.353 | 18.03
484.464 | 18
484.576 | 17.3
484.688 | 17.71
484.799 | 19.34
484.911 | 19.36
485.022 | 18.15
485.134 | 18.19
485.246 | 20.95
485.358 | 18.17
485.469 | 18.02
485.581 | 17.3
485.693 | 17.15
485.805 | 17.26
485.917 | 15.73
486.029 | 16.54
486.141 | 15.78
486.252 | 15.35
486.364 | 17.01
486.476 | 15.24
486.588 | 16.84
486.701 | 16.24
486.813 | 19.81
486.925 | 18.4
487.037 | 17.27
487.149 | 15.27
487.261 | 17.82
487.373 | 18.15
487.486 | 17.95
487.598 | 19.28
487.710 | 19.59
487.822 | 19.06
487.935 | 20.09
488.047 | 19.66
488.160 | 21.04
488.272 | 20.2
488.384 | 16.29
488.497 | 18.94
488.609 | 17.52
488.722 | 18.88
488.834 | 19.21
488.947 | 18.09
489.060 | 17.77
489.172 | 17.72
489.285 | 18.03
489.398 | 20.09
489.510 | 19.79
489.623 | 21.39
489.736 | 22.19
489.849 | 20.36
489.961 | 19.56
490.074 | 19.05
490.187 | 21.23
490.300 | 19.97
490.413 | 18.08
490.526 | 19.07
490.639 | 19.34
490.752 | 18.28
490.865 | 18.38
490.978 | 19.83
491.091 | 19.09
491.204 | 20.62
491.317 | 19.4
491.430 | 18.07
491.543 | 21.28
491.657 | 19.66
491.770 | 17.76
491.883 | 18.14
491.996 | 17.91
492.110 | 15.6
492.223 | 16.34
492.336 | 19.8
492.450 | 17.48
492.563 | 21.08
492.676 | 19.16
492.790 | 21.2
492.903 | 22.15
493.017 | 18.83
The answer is 0.23 nm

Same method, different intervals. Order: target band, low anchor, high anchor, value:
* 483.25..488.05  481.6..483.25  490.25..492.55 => 0.29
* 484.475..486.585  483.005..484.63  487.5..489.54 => 0.16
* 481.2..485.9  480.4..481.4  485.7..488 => -0.14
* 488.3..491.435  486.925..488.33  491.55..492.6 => -0.11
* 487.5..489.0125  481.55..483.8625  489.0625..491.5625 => 0.04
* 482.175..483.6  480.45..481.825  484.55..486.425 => -0.02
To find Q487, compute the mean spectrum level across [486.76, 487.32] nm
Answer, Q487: 17.7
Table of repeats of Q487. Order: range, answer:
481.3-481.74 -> 20.6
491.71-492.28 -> 17.2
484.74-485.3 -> 19.2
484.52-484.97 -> 18.4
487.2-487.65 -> 18.3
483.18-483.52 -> 19.6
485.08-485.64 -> 18.5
